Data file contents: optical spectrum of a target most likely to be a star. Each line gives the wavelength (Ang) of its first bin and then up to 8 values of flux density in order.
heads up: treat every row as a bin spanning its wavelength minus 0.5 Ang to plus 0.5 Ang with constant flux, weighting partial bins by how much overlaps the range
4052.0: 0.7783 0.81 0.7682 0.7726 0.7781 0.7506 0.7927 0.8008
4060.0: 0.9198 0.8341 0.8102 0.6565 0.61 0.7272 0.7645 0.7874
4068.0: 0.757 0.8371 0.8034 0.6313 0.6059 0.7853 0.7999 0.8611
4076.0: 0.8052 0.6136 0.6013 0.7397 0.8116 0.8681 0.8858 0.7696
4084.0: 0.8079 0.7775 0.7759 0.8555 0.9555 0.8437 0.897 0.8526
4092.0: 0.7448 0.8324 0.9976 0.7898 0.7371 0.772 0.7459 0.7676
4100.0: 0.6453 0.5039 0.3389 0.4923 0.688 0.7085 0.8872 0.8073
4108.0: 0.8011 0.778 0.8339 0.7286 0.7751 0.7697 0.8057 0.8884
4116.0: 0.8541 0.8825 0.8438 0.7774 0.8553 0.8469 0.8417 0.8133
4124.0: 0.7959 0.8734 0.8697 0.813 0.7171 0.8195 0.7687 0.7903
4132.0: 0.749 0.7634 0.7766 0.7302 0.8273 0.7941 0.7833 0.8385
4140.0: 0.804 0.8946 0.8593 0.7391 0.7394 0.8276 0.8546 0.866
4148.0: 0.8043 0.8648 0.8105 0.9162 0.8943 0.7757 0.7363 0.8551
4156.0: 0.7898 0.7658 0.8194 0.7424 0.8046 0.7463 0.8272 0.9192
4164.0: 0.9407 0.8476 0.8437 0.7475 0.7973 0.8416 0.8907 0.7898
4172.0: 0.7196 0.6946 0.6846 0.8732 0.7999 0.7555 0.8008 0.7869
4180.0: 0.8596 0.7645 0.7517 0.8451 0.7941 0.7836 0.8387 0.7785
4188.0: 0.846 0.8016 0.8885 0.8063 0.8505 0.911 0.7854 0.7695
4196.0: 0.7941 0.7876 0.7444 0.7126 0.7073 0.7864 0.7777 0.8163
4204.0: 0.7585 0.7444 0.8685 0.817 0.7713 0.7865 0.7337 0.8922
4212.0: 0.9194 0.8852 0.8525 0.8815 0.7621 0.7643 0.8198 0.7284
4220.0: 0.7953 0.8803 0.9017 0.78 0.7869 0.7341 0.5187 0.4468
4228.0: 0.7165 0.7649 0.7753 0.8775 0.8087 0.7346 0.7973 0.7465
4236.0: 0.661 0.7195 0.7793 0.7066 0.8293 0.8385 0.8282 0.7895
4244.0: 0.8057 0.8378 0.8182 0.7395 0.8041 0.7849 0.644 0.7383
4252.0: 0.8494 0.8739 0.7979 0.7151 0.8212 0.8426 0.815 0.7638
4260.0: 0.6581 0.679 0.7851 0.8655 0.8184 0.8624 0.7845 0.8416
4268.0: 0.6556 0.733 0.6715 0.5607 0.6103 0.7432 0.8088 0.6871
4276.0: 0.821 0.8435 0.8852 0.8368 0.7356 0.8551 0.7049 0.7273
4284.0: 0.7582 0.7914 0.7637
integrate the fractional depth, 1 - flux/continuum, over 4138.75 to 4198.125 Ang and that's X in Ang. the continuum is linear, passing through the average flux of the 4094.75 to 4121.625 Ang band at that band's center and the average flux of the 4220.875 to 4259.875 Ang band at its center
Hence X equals -4.1 Ang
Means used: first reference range 0.753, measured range 0.812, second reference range 0.769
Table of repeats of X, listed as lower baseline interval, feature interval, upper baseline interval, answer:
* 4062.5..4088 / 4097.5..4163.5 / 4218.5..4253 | -2.23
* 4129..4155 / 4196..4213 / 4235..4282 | -0.06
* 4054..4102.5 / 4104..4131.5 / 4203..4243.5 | -1.42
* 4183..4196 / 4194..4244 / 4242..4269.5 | 1.64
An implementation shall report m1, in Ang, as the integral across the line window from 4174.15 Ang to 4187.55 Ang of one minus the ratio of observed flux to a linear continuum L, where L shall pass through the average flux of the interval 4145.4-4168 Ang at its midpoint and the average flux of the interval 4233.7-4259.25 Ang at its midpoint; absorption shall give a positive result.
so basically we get 0.24 Ang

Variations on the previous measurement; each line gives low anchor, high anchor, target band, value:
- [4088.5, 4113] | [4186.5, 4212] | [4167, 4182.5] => 0.02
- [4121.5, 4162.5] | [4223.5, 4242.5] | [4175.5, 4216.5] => -2.02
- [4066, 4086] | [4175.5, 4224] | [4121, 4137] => -0.31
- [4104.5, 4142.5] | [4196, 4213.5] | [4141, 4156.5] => -0.38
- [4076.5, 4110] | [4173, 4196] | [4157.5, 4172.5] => -0.43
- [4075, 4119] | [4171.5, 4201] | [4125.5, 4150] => -0.68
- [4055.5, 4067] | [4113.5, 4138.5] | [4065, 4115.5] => 1.36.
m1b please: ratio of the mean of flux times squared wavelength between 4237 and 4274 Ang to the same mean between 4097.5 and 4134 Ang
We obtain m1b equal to 1.1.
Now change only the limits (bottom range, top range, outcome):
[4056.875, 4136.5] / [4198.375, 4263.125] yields 1.07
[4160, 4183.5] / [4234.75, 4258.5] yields 1.01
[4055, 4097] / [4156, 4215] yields 1.08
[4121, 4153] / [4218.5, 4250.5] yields 0.98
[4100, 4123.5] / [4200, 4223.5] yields 1.12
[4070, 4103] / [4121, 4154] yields 1.10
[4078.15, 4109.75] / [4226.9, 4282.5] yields 1.08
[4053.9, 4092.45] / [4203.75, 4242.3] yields 1.07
